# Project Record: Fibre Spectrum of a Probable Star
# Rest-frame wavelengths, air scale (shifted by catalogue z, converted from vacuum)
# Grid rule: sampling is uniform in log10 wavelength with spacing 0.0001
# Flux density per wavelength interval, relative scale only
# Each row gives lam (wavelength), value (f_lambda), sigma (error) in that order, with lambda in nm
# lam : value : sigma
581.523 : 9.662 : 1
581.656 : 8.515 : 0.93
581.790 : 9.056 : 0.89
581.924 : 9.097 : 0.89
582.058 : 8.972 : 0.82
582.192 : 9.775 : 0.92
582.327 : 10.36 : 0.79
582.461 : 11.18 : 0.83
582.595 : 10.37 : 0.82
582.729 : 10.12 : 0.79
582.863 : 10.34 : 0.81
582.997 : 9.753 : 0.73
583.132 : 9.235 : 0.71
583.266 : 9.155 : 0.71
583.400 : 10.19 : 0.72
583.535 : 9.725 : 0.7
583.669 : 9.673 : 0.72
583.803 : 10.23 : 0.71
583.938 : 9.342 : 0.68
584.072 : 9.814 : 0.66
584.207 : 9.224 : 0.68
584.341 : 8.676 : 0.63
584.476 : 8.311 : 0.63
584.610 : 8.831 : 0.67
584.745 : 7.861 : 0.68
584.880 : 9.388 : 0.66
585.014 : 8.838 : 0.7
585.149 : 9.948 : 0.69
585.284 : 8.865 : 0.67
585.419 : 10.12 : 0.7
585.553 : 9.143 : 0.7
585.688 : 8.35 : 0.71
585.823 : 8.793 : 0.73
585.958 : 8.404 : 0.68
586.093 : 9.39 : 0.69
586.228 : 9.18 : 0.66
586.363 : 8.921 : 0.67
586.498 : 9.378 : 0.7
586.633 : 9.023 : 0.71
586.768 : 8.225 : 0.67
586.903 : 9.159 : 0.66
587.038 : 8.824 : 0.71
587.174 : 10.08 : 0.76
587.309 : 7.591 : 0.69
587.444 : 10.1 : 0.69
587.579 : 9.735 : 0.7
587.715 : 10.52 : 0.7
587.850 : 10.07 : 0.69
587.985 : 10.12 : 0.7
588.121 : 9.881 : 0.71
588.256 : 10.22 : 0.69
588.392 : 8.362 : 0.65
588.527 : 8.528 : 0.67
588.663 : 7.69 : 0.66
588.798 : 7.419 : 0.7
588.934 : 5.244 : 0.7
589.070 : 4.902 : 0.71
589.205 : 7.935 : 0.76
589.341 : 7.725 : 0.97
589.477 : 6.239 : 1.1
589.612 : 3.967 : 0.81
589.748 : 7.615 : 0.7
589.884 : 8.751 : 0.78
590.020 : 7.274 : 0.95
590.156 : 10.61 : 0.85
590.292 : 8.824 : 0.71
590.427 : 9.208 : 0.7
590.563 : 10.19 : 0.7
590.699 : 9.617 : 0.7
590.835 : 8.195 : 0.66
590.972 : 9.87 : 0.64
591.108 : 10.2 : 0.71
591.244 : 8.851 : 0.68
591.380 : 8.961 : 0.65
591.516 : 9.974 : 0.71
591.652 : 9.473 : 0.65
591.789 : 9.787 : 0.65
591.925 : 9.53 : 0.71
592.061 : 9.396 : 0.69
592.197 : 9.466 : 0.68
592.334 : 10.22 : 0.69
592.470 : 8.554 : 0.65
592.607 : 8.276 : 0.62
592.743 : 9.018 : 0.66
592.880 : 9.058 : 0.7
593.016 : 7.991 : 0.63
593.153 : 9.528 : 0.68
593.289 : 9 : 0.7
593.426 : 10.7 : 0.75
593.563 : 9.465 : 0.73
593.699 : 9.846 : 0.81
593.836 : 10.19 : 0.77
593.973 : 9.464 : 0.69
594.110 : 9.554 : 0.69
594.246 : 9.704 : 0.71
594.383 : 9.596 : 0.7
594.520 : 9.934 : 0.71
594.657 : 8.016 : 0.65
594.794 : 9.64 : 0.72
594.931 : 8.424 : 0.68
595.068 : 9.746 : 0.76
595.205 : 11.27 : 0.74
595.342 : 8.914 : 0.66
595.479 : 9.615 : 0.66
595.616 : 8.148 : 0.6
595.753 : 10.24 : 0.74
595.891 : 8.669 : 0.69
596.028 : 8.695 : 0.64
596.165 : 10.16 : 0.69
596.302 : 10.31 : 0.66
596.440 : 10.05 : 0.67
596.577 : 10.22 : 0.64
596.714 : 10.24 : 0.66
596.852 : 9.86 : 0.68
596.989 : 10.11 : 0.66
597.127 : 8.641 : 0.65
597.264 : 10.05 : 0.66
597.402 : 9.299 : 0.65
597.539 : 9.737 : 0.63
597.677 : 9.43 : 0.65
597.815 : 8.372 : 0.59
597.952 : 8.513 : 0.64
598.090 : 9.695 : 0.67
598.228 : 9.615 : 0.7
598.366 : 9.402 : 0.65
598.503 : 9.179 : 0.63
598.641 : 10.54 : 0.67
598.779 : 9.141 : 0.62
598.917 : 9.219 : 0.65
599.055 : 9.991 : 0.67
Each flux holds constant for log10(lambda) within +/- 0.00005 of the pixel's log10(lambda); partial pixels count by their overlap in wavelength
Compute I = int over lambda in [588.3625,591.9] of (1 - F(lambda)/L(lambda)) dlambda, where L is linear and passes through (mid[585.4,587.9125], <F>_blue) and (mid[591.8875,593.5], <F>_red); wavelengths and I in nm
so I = 0.349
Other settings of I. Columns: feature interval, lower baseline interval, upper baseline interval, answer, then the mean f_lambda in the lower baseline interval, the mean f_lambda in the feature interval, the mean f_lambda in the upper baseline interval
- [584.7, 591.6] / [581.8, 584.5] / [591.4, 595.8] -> 0.581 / 9.68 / 8.75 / 9.42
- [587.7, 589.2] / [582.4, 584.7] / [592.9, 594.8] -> 0.188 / 9.64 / 8.36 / 9.46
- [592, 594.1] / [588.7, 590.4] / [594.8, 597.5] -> -0.206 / 7.27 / 9.35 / 9.62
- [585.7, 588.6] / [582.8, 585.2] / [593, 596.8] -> 0.054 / 9.36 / 9.24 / 9.57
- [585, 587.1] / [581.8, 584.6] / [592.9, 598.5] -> 0.125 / 9.65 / 9.04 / 9.49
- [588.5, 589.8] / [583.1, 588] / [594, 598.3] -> 0.372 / 9.25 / 6.66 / 9.5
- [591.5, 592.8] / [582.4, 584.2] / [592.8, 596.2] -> 0.023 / 9.91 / 9.35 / 9.41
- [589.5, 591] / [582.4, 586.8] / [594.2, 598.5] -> 0.153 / 9.34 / 8.45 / 9.49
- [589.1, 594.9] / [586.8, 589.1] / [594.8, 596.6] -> 0.122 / 8.78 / 9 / 9.56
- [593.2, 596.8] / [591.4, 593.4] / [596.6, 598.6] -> -0.094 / 9.26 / 9.61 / 9.47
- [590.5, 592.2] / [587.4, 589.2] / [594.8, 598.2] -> -0.102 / 8.63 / 9.5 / 9.52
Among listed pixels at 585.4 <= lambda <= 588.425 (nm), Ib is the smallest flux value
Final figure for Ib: 7.591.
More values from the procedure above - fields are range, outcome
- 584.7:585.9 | 7.861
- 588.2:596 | 3.967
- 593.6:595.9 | 8.016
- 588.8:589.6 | 4.902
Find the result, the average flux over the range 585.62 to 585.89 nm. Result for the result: 8.56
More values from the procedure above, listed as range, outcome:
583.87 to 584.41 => 9.25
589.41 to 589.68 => 5.11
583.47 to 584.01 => 9.76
